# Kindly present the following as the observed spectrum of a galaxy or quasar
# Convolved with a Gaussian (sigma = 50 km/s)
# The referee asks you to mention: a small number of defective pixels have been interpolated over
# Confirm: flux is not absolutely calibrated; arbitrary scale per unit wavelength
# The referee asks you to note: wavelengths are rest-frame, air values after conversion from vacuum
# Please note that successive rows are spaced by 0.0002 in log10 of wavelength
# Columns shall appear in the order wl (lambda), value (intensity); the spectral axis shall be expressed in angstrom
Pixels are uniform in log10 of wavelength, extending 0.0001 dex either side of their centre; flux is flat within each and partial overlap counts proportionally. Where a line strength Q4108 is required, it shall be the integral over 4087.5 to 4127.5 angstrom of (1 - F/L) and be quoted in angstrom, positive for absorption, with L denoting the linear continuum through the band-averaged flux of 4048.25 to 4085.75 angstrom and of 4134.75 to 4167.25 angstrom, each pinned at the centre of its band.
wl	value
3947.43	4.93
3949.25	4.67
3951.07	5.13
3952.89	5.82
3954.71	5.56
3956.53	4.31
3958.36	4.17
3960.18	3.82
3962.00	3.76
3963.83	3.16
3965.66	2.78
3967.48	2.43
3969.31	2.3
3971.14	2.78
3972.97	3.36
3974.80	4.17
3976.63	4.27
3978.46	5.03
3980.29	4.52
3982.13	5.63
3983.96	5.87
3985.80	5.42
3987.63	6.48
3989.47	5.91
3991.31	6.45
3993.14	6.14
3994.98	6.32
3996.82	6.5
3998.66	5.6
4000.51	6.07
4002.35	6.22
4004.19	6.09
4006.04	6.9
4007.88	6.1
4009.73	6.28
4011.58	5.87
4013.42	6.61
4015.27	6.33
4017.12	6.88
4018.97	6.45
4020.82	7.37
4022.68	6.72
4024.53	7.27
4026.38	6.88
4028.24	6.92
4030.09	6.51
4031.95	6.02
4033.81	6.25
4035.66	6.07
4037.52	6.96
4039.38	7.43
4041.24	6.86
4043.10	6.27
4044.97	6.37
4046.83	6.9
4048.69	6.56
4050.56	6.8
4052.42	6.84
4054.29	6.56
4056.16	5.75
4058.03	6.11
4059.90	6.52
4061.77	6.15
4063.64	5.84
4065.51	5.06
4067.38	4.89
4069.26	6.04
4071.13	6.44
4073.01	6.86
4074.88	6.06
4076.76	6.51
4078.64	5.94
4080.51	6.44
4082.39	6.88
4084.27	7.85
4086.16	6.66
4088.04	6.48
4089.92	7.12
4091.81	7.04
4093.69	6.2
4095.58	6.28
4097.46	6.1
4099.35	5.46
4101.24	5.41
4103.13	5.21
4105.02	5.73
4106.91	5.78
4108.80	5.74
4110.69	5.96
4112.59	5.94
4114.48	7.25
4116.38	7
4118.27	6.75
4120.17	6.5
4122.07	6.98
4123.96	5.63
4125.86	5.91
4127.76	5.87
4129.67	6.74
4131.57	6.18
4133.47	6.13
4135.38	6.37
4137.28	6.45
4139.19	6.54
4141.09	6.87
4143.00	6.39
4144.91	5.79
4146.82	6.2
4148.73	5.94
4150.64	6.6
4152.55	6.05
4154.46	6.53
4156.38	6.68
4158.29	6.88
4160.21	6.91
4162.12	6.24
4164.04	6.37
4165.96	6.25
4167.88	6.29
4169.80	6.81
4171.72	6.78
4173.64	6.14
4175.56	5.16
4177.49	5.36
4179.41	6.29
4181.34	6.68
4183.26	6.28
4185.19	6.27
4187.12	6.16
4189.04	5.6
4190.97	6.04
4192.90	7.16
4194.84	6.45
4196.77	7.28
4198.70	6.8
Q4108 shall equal 0.97 angstrom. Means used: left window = 6.31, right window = 6.41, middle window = 6.21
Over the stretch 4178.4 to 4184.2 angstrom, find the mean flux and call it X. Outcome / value 6.41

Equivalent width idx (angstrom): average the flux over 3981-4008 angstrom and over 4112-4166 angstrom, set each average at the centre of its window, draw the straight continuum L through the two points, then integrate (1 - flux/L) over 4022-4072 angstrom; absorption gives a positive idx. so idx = -1.5 angstrom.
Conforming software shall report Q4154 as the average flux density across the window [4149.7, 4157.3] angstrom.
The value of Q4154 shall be 6.46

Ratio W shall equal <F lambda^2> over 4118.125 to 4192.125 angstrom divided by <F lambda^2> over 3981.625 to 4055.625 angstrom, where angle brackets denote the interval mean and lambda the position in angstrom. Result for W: 1.04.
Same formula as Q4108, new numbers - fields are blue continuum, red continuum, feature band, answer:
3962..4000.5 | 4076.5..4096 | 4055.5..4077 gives 1.1 angstrom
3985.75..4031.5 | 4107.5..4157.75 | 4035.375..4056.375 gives -0.8 angstrom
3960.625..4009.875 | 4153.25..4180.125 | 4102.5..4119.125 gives -0.7 angstrom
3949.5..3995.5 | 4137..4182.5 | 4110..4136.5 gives -1.7 angstrom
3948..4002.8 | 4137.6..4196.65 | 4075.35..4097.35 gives -3.6 angstrom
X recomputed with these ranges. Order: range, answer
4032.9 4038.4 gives 6.43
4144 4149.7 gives 5.98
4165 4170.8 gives 6.45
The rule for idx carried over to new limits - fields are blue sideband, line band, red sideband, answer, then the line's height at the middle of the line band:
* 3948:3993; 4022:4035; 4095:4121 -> -3.68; 5.18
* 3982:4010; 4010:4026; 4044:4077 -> -1.32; 6.17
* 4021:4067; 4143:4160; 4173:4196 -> -0.39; 6.22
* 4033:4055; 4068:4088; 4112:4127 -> 0.16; 6.59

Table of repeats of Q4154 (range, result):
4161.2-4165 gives 6.3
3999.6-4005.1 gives 6.13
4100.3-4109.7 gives 5.57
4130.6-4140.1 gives 6.33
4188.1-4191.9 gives 5.82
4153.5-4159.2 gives 6.7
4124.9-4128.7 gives 5.89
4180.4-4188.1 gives 6.35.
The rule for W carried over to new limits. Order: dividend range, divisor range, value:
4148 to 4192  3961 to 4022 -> 1.28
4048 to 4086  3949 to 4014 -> 1.30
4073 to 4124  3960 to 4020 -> 1.27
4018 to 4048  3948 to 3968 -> 1.66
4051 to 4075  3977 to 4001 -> 1.09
